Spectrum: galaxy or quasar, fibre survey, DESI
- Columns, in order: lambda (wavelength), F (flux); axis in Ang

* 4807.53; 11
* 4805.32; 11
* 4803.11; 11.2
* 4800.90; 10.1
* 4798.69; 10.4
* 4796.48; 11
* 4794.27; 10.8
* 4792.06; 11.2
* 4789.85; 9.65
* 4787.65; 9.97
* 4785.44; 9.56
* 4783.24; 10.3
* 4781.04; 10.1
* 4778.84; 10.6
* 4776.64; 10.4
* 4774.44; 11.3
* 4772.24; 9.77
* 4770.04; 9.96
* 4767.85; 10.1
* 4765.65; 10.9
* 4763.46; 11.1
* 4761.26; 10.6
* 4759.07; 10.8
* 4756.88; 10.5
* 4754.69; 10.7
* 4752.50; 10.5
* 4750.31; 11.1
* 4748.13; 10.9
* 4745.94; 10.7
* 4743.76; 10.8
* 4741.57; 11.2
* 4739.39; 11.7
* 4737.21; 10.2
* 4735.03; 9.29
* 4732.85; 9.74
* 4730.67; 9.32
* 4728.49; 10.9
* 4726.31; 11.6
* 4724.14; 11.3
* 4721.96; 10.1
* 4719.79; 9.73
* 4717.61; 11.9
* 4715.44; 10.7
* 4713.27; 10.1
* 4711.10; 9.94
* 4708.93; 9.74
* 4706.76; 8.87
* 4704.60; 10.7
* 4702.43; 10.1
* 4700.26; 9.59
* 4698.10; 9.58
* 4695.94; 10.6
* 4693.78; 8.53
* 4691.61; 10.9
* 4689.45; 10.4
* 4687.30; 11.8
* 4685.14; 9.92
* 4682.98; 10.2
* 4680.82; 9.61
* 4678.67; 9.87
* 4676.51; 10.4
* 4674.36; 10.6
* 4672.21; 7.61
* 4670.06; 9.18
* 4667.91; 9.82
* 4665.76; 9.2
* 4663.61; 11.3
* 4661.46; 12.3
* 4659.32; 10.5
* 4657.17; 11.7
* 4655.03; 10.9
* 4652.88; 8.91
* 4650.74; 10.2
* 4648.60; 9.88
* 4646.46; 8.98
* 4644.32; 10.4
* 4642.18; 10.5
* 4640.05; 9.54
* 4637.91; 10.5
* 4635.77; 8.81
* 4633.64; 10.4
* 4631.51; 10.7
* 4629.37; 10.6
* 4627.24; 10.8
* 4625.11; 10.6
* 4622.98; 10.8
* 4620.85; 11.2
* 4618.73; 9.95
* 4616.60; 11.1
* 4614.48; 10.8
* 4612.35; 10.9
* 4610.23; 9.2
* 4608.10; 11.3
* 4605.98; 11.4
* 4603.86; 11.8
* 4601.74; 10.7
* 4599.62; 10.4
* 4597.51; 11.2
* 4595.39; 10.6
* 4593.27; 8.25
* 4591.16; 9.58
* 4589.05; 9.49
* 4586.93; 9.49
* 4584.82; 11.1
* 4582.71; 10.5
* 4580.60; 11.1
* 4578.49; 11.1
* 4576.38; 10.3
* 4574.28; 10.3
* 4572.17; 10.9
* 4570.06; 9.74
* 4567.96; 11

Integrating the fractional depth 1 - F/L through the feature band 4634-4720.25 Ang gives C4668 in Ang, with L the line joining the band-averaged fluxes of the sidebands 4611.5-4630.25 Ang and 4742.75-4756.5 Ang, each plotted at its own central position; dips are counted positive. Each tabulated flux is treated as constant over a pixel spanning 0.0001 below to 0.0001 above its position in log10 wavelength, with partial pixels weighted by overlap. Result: 5.3 Ang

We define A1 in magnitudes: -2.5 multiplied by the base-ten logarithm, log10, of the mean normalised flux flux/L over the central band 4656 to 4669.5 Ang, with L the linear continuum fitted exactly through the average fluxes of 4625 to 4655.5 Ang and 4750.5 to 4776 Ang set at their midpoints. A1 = -0.06 mag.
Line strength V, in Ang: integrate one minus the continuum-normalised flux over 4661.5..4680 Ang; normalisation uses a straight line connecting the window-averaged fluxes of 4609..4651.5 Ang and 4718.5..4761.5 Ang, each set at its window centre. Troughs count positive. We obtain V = 0.9 Ang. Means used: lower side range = 10.3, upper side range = 10.6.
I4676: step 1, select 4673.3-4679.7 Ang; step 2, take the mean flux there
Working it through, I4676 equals 10.3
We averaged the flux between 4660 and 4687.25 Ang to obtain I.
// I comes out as 10.1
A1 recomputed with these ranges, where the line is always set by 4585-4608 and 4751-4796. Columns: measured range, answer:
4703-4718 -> 0.023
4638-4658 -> 0.029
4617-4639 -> -0.007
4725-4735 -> 0.014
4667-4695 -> 0.053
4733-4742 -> -0.004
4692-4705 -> 0.060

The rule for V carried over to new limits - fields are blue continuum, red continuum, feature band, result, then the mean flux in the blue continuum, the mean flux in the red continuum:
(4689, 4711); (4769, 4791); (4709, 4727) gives -1.2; 9.89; 10.2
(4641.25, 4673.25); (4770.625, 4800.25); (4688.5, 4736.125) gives 0.2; 10.1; 10.4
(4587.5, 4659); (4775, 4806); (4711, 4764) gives -1.0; 10.4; 10.5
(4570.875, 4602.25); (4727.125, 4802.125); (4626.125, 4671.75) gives 0.7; 10.3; 10.5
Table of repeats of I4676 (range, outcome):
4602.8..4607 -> 11.6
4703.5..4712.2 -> 9.81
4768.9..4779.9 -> 10.4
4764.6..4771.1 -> 10.3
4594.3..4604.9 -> 10.9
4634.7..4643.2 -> 9.84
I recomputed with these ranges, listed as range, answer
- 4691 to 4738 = 10.1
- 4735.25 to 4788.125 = 10.6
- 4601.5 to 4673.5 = 10.4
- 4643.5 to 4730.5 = 10.2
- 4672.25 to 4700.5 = 10.1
